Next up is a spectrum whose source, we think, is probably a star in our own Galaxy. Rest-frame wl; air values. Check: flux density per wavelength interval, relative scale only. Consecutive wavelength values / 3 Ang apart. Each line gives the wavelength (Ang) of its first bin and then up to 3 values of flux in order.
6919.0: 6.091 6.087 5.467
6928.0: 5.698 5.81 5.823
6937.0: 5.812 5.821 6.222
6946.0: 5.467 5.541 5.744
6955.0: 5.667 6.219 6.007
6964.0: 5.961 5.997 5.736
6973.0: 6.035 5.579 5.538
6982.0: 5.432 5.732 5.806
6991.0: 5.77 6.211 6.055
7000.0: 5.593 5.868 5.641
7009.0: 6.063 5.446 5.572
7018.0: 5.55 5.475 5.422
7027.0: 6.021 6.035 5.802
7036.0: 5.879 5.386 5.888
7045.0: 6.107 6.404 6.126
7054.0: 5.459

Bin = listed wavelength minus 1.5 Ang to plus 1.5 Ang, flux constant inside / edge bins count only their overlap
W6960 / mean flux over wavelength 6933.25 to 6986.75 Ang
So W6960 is 5.8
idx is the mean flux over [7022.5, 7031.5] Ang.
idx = 5.83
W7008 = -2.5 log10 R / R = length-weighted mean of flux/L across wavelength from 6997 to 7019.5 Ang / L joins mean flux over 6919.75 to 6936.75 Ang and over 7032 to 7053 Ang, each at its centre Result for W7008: 0.04 mag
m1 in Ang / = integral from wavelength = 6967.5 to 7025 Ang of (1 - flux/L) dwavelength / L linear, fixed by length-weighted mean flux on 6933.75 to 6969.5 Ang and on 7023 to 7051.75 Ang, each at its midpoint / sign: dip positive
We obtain 1.6 Ang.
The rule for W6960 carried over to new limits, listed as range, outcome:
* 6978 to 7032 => 5.74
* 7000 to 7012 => 5.77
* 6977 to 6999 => 5.78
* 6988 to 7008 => 5.86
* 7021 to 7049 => 5.85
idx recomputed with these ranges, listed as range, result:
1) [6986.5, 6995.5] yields 5.93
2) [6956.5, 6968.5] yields 6.05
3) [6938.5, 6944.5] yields 6.02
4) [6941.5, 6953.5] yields 5.74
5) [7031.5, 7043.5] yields 5.74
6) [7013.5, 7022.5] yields 5.53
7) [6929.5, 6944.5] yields 5.9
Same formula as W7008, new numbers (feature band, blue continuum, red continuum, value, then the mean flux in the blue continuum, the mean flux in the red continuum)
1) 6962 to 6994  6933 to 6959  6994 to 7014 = 0.00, 5.8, 5.81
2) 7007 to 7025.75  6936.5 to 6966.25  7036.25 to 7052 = 0.06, 5.85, 5.97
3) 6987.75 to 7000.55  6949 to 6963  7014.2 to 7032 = -0.03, 5.87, 5.69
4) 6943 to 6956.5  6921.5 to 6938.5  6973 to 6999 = 0.02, 5.76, 5.78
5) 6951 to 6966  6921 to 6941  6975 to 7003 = -0.03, 5.78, 5.76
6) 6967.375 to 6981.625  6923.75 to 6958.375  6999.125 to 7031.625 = 0.00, 5.76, 5.7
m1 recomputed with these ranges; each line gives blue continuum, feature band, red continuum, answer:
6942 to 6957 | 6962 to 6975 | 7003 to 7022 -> -0.50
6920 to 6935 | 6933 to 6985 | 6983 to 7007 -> 0.08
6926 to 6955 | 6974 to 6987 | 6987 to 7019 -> 0.40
